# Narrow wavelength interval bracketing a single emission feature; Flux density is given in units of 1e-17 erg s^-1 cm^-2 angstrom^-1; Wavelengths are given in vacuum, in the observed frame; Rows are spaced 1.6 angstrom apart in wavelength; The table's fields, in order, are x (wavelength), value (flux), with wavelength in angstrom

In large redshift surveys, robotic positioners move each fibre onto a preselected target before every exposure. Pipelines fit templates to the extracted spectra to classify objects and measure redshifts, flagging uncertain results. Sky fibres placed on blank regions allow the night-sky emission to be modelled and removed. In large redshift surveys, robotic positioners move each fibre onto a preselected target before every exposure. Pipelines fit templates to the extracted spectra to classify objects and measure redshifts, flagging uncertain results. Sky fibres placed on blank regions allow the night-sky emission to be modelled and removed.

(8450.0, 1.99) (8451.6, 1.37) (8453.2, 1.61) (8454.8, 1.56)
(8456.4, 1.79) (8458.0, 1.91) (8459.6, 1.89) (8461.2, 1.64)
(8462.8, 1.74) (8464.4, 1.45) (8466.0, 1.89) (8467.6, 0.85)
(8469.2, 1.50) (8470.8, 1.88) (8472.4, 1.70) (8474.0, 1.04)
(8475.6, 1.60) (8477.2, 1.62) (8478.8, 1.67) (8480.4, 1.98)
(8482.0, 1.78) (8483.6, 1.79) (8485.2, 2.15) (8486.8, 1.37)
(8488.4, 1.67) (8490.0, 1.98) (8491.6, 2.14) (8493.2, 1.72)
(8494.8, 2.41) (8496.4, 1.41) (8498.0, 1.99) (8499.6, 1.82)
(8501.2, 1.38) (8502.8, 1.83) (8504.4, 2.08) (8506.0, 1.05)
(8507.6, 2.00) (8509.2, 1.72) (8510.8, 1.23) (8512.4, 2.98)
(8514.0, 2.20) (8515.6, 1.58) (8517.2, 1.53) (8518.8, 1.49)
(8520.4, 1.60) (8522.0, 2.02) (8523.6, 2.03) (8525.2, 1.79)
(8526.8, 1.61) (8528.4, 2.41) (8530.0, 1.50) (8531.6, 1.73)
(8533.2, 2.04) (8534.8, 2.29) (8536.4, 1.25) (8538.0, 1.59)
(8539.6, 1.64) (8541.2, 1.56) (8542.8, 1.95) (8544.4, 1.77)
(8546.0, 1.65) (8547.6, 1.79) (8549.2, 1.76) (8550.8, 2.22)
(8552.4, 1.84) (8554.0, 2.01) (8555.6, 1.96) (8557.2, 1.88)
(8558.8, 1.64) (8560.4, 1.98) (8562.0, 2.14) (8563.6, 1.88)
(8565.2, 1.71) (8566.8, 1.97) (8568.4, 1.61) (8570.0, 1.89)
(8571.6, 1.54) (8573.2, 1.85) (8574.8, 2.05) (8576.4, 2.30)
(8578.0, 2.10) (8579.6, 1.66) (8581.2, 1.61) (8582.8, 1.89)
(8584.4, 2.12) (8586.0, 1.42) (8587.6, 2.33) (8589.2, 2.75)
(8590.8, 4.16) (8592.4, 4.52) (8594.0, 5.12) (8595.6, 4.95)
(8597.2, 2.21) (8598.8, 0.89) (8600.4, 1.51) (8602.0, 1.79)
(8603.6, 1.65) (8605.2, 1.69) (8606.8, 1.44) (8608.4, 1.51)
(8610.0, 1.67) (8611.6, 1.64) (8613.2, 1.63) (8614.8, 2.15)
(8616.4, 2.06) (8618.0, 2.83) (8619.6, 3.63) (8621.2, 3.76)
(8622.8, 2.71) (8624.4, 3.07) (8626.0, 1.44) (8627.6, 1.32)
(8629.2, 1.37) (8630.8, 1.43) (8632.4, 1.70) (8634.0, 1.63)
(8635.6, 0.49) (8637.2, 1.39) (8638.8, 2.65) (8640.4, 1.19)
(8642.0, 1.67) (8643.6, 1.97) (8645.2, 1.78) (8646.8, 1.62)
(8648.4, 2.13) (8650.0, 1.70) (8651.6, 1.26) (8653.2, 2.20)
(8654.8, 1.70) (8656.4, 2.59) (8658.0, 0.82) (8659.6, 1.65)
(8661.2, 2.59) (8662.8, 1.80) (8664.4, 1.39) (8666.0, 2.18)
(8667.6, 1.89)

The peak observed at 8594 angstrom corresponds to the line Halpha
